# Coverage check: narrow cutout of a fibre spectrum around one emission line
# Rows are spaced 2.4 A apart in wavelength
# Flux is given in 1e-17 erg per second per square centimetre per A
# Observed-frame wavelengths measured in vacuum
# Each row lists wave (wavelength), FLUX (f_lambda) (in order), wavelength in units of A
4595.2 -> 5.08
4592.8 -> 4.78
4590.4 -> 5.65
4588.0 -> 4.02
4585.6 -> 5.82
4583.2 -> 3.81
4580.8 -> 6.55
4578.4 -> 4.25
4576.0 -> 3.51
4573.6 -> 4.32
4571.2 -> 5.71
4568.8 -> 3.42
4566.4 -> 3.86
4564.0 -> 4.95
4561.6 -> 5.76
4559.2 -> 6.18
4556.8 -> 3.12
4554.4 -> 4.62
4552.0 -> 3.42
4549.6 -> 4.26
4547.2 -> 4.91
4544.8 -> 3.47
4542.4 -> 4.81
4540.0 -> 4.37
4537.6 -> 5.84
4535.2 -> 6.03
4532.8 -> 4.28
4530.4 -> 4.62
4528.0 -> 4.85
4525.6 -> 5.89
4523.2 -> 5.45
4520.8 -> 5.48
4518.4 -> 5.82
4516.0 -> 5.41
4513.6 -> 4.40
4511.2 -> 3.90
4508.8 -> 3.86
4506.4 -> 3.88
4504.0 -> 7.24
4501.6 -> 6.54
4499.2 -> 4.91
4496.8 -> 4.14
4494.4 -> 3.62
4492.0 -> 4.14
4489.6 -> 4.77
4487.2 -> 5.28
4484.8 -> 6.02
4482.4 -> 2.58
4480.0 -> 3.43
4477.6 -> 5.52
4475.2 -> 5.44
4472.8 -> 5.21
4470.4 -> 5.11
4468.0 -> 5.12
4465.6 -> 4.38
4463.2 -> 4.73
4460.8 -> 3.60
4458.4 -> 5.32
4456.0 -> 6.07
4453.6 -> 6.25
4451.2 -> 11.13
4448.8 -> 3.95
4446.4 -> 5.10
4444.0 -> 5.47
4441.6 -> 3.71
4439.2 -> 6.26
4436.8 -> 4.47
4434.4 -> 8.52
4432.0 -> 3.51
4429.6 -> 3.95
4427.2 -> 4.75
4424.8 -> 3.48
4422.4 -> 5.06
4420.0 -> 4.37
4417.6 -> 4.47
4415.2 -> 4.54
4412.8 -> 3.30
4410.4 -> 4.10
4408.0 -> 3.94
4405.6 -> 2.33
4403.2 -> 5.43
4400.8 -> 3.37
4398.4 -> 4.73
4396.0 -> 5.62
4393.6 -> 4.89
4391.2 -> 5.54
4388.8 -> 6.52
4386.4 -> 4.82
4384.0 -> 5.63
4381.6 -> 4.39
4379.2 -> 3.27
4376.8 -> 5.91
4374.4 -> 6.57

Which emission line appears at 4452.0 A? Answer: H-gamma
